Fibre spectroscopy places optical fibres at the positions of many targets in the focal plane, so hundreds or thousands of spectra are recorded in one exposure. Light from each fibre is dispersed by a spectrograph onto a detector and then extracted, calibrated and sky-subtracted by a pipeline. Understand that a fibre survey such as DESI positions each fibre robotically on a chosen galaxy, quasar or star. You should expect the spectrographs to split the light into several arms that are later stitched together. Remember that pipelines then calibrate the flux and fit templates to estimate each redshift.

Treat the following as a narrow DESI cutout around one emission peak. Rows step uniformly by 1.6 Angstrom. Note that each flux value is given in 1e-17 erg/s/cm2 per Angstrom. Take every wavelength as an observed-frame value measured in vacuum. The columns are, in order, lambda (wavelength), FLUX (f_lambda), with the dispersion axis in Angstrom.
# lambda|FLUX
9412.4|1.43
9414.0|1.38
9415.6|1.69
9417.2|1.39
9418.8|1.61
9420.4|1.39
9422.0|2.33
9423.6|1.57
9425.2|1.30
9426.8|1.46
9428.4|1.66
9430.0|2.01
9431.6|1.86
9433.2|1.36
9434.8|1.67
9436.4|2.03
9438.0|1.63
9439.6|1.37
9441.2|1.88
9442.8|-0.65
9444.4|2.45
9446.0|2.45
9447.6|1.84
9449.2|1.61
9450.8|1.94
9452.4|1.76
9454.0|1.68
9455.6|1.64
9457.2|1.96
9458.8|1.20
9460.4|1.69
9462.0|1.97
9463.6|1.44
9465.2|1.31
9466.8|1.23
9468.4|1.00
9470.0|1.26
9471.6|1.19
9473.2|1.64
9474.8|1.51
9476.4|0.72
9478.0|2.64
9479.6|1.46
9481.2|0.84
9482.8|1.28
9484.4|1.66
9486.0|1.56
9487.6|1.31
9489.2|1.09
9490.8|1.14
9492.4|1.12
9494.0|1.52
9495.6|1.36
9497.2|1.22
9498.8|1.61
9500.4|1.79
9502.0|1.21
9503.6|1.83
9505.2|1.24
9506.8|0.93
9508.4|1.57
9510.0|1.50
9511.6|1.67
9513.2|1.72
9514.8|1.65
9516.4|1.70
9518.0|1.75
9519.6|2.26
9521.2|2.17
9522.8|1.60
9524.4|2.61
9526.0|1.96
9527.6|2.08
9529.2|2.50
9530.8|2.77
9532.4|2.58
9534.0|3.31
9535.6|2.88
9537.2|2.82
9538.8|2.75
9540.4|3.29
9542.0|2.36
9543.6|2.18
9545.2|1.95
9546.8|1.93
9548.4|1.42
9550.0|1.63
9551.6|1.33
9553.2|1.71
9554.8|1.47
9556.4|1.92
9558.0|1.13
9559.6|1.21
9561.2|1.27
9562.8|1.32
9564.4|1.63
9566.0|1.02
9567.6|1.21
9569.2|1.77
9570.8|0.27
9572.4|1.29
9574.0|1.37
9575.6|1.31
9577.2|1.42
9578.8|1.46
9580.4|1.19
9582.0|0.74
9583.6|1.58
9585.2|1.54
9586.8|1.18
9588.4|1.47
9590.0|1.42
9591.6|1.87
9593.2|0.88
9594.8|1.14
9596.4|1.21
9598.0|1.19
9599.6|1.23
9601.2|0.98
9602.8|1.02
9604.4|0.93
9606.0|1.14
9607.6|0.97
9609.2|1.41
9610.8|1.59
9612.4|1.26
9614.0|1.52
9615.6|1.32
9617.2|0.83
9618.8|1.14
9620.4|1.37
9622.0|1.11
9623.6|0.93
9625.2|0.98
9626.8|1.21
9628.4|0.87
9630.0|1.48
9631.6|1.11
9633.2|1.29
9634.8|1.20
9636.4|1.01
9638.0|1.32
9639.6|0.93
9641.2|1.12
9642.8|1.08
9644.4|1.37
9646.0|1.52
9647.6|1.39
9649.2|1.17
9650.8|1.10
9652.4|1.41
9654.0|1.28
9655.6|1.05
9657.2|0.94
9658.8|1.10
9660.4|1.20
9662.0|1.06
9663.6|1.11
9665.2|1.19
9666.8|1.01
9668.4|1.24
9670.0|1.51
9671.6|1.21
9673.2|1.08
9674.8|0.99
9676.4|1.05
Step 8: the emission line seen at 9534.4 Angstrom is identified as [O III] 5007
